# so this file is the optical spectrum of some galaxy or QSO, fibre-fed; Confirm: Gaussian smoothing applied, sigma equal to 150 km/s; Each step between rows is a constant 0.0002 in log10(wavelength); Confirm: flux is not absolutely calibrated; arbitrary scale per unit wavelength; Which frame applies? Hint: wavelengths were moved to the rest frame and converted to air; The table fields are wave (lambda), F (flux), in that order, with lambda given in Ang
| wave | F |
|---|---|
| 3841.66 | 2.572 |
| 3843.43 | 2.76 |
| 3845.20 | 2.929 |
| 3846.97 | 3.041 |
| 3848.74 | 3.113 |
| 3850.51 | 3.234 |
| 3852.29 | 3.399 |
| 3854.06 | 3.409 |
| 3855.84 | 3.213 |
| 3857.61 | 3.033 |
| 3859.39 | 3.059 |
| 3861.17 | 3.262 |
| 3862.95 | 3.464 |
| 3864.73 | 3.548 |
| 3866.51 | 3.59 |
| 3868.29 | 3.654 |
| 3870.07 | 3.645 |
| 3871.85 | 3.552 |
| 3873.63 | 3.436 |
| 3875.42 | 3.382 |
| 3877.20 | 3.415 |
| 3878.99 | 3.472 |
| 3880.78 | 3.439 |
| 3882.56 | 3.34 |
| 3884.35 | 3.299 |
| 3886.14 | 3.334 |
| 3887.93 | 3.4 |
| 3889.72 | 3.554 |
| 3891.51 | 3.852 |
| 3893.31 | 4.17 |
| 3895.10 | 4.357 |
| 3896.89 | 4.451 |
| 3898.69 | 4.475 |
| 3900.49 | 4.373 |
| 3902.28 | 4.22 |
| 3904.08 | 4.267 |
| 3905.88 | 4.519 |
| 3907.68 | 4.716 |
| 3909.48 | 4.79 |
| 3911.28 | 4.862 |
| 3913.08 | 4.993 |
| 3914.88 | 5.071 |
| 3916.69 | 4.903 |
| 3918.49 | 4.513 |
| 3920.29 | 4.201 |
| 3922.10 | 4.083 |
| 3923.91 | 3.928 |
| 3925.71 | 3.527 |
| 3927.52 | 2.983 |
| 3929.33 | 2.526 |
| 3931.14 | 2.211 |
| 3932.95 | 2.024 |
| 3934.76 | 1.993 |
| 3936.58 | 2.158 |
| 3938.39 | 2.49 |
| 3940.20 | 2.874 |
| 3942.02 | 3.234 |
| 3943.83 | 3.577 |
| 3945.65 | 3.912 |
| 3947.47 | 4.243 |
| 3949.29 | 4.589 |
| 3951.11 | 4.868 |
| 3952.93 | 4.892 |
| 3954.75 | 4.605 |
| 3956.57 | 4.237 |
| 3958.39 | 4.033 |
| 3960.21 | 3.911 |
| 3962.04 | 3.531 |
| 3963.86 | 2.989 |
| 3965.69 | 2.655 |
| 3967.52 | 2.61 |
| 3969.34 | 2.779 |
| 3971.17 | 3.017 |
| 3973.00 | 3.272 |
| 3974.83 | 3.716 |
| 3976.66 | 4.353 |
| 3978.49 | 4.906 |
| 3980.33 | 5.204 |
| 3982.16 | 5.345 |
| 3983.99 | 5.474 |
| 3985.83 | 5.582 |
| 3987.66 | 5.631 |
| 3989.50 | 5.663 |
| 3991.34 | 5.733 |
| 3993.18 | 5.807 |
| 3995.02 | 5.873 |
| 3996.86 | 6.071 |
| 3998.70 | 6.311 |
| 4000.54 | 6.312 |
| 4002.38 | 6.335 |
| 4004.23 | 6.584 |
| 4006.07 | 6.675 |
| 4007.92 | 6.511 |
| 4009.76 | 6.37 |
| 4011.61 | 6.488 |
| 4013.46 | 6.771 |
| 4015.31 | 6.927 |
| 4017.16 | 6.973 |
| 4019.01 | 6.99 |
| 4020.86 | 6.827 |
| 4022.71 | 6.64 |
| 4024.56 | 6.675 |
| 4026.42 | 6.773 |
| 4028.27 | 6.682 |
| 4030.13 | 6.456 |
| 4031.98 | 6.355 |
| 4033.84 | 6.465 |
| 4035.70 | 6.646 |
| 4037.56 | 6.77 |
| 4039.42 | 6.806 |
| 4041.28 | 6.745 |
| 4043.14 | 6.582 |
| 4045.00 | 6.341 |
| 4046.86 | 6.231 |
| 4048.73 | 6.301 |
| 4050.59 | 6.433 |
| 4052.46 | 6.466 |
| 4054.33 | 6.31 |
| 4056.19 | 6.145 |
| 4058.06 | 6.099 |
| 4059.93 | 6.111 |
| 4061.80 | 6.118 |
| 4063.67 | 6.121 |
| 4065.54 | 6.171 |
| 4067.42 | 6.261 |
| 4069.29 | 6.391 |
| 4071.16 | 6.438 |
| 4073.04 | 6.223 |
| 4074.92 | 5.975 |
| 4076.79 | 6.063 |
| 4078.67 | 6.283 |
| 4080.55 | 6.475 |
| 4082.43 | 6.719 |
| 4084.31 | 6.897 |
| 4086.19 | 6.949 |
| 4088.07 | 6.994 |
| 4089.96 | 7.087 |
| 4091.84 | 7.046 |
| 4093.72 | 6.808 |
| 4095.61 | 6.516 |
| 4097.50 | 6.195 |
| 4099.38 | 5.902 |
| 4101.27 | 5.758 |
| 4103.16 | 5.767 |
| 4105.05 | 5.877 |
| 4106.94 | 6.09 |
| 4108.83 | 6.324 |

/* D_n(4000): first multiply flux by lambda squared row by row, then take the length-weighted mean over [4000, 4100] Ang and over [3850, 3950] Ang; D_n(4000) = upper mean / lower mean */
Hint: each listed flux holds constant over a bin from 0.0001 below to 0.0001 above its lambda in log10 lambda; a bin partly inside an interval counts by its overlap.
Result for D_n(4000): 1.92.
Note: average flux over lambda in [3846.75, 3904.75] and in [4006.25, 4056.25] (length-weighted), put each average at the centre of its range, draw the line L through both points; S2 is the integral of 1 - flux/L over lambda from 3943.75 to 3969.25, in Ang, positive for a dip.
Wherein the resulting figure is 6.2 Ang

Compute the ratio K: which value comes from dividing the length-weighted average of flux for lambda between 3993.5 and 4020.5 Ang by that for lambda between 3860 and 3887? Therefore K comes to 1.9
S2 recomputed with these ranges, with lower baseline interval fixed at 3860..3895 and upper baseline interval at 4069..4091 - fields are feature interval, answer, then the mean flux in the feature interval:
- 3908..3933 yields 1.0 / 3.98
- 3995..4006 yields -1.9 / 6.31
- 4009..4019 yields -2.1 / 6.73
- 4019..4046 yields -3.7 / 6.64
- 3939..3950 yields 2.1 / 3.69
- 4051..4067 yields 0.1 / 6.2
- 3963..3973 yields 4.2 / 2.85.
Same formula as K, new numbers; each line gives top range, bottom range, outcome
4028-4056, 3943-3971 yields 1.71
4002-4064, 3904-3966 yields 1.72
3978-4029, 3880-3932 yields 1.55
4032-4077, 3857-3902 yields 1.75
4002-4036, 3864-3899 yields 1.82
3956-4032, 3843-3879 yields 1.64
